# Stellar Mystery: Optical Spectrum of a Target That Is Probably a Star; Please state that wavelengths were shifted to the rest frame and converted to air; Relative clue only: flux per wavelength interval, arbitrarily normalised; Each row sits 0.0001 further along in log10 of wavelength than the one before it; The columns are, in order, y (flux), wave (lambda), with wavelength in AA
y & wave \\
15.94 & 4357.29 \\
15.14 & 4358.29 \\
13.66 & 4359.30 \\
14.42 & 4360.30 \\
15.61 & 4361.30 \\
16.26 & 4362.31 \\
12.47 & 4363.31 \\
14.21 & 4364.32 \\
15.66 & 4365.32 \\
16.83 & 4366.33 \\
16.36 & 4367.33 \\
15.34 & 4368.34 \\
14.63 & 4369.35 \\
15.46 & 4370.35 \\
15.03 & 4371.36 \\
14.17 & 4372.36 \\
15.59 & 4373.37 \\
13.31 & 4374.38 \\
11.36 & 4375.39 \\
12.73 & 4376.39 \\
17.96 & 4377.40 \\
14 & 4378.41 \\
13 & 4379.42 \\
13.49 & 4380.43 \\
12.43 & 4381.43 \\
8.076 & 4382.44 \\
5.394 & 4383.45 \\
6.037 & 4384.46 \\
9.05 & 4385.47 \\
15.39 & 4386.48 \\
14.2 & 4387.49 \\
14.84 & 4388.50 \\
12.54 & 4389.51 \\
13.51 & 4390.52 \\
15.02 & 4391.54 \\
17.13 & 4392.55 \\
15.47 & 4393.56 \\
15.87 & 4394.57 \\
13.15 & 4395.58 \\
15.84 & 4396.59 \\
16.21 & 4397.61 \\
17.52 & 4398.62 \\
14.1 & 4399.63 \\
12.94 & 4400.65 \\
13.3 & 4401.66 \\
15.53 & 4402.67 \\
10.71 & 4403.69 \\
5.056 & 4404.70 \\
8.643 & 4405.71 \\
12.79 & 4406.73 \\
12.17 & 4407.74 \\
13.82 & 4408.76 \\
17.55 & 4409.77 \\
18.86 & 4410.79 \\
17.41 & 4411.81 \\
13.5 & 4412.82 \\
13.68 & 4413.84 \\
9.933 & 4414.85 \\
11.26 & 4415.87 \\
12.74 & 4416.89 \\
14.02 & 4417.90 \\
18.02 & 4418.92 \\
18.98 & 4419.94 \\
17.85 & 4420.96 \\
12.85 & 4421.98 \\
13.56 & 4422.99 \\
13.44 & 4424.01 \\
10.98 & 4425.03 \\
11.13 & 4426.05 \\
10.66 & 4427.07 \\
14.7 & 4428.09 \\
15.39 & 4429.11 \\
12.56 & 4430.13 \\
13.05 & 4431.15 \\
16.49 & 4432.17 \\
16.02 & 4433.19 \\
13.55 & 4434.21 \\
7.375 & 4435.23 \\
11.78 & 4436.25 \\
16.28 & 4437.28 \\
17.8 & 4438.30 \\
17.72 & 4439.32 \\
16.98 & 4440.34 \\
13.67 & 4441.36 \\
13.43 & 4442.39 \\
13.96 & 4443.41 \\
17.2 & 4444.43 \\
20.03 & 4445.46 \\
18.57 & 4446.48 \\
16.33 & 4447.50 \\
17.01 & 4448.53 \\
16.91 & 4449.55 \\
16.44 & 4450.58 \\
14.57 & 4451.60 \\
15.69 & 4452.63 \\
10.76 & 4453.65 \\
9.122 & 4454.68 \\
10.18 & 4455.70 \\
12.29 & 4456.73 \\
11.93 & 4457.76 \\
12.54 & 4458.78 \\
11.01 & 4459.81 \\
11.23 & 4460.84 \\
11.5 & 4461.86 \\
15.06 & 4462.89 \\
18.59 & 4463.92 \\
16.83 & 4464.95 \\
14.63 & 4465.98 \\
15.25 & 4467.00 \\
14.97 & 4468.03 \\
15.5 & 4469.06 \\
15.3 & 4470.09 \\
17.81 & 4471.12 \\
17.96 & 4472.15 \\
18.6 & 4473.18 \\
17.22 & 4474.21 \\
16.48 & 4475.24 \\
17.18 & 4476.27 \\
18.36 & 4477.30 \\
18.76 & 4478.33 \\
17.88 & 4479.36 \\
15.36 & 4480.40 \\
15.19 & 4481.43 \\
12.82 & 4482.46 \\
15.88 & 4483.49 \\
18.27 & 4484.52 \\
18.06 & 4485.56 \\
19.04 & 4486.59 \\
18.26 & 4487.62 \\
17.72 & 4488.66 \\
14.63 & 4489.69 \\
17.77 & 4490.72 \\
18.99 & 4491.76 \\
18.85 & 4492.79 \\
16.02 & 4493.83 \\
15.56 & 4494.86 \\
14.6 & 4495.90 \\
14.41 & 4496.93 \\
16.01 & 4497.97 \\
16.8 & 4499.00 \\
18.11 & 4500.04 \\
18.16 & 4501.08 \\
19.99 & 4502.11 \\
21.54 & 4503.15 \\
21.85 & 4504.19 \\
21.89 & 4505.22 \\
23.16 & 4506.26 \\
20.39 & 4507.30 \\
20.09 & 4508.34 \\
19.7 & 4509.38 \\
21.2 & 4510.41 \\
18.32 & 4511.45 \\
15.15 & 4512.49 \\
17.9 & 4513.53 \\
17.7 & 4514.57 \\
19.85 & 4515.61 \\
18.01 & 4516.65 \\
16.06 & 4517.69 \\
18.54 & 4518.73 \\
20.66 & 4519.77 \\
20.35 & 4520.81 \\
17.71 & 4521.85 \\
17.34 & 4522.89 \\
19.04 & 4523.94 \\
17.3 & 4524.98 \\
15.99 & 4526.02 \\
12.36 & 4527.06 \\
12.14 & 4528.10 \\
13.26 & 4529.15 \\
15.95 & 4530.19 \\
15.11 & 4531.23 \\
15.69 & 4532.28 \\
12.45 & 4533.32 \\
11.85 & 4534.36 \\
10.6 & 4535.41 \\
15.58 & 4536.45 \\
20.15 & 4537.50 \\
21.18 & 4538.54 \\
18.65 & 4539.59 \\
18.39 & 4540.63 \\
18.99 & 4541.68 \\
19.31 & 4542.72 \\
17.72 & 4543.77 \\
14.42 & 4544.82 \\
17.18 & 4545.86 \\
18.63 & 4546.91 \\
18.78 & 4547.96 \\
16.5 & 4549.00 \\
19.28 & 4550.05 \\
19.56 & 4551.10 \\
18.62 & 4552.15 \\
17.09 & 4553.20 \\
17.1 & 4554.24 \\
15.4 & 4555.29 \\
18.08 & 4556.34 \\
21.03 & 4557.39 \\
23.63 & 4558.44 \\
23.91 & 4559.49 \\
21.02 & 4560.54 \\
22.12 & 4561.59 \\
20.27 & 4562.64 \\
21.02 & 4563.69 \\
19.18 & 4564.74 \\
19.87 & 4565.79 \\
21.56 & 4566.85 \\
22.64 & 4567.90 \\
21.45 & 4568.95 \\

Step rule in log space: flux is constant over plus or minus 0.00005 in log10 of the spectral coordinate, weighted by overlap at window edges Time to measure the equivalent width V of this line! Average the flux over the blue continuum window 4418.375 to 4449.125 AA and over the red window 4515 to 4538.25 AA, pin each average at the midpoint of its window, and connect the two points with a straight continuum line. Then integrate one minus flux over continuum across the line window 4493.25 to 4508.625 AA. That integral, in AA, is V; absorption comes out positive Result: -2.6 AA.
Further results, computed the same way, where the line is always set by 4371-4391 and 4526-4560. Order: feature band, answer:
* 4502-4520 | -3.67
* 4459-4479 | -1.07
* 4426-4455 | -1.00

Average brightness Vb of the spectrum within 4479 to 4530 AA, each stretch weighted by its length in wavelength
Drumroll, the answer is 17.7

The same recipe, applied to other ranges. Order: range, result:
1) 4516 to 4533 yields 16.6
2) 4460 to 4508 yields 17.1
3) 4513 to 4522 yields 18.6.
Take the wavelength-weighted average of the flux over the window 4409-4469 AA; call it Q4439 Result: 14.4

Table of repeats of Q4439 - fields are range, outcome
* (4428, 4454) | 15.2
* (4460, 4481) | 16.1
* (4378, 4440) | 13.6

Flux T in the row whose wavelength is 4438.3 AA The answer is 17.8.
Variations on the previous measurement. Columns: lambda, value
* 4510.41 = 21.2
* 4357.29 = 15.94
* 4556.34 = 18.08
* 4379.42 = 13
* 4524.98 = 17.3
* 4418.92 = 18.02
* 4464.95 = 16.83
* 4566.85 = 21.56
